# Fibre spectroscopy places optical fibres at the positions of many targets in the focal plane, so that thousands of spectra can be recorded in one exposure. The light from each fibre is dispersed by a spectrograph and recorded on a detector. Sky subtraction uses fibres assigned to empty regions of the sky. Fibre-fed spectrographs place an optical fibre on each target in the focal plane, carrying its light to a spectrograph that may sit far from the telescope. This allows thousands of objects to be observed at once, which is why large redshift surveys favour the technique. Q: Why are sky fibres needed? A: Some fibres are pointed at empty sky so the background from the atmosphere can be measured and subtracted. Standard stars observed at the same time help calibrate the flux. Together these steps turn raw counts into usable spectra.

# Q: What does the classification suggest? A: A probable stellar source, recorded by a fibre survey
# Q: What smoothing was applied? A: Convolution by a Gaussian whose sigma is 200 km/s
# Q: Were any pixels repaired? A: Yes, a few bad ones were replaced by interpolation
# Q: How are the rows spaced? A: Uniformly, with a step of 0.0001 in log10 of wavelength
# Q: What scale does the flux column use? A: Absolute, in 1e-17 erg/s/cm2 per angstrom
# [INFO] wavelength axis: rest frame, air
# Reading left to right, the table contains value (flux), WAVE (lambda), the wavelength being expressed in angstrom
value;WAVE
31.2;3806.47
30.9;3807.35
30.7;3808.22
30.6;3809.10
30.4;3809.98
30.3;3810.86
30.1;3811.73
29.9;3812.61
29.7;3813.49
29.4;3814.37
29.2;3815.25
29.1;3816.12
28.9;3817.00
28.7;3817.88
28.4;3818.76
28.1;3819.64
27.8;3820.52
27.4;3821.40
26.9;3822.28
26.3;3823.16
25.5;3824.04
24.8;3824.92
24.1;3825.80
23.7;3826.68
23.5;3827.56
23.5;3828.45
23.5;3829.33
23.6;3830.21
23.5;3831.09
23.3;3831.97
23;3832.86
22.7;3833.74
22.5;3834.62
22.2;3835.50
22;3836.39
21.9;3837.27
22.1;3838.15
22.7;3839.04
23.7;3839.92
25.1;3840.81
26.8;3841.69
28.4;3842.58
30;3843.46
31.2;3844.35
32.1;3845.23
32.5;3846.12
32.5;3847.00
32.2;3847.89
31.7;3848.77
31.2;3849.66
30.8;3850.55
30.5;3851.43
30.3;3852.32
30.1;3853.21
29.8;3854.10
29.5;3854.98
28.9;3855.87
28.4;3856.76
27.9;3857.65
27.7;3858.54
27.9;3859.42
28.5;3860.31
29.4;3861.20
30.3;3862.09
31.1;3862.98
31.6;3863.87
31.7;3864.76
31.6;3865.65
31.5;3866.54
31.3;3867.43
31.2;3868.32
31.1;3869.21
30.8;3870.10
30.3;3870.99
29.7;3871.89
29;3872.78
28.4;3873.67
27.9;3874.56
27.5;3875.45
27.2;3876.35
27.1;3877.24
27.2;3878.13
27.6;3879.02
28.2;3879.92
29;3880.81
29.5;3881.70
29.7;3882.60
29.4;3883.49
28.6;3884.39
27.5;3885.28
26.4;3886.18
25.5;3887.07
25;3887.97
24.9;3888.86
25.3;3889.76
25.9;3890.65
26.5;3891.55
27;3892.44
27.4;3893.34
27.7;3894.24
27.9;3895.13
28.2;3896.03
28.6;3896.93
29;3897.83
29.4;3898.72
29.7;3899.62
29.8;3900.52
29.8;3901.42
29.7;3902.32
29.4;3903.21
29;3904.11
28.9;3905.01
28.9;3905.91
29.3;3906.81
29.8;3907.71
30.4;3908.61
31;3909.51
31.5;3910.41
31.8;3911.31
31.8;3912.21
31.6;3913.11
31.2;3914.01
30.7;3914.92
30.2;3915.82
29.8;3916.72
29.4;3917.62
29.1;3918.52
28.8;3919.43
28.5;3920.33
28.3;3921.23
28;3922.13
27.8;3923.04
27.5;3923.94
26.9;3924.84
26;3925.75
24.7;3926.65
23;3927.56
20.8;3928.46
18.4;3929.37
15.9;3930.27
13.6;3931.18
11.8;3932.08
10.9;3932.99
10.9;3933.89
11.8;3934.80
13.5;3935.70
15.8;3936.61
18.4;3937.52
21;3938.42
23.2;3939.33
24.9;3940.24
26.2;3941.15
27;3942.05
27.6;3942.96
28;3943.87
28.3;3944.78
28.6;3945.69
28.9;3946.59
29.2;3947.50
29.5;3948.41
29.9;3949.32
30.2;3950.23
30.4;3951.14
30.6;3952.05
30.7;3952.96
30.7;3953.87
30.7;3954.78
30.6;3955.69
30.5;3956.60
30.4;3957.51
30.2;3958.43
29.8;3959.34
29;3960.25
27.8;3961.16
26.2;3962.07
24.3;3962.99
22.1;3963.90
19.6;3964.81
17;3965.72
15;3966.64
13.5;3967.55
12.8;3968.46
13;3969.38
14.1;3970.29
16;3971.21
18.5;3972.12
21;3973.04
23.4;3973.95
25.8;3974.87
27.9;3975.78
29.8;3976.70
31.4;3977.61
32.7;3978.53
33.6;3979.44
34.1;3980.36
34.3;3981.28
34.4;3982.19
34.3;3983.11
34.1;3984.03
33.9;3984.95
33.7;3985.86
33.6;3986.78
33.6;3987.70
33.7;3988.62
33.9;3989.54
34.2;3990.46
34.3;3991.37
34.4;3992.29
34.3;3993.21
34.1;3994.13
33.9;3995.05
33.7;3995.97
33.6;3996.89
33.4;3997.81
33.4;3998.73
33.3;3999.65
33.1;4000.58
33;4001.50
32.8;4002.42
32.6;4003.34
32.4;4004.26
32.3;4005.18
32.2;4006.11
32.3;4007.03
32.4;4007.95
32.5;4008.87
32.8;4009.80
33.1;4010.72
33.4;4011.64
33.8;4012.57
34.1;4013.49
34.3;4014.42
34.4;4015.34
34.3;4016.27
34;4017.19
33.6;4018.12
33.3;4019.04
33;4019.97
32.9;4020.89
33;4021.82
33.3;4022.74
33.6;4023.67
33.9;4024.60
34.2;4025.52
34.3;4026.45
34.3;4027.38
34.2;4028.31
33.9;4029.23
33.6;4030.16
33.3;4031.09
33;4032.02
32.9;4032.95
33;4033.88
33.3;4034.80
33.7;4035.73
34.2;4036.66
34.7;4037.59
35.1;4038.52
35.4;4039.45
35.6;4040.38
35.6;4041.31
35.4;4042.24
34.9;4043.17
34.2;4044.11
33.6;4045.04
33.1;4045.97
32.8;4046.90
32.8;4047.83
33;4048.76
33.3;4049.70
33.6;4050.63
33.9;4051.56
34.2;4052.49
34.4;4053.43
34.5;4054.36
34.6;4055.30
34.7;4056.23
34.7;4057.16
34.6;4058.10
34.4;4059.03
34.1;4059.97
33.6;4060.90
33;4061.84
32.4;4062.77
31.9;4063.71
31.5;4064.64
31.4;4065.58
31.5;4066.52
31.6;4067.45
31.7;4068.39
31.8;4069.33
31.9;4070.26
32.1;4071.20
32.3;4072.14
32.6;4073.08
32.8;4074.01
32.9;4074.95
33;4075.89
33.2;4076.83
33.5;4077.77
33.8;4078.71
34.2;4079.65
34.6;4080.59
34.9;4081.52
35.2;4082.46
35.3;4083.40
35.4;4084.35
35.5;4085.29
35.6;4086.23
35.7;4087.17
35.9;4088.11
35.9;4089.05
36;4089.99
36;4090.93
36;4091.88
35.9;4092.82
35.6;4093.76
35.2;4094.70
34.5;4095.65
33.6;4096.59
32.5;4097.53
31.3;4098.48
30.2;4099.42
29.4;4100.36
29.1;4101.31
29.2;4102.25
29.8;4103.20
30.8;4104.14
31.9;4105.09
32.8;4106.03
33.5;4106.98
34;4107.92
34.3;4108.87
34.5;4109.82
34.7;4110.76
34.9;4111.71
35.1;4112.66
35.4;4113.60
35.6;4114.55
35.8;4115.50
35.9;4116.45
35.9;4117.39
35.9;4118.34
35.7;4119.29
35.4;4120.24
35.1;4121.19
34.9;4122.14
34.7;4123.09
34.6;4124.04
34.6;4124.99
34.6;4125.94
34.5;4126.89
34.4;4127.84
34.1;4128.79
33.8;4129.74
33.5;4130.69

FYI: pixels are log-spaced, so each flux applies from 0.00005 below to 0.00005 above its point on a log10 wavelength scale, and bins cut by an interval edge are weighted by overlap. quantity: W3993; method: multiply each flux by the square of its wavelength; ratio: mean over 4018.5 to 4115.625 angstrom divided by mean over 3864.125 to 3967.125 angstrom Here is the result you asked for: 1.4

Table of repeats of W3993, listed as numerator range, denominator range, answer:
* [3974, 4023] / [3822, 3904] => 1.27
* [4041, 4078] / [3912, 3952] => 1.43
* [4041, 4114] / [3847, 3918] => 1.27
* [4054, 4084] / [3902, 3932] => 1.31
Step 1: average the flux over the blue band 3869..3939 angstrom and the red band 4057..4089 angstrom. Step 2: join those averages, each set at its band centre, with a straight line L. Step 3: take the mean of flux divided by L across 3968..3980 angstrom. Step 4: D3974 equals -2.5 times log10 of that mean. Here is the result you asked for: 0.26 mag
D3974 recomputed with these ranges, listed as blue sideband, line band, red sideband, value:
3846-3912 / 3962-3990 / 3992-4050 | 0.23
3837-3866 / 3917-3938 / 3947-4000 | 0.33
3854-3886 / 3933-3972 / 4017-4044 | 0.31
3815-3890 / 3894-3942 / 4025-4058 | 0.16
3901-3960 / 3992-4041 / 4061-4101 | -0.10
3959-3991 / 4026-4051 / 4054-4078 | -0.10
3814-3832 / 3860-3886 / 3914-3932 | -0.14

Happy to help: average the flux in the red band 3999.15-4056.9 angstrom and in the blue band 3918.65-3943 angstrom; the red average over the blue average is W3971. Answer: 1.6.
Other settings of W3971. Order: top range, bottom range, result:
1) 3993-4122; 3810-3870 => 1.21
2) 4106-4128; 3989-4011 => 1.05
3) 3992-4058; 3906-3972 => 1.35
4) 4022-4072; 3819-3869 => 1.22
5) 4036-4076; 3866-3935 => 1.23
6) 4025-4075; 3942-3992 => 1.21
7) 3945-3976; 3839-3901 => 0.86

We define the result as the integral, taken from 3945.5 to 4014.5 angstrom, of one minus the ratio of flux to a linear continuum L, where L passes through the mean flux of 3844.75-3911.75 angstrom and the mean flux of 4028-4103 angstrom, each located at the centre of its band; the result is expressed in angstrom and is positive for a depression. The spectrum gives 4.5 angstrom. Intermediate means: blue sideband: 29.2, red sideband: 33.7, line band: 29.6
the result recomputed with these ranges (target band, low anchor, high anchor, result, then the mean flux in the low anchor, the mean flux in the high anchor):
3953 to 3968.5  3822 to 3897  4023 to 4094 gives 2.83 angstrom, 27.7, 33.9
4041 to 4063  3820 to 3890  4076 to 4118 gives -0.75 angstrom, 27.7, 34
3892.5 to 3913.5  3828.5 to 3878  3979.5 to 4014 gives 0.32 angstrom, 28.1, 33.5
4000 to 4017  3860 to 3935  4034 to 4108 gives -0.94 angstrom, 27.5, 33.6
